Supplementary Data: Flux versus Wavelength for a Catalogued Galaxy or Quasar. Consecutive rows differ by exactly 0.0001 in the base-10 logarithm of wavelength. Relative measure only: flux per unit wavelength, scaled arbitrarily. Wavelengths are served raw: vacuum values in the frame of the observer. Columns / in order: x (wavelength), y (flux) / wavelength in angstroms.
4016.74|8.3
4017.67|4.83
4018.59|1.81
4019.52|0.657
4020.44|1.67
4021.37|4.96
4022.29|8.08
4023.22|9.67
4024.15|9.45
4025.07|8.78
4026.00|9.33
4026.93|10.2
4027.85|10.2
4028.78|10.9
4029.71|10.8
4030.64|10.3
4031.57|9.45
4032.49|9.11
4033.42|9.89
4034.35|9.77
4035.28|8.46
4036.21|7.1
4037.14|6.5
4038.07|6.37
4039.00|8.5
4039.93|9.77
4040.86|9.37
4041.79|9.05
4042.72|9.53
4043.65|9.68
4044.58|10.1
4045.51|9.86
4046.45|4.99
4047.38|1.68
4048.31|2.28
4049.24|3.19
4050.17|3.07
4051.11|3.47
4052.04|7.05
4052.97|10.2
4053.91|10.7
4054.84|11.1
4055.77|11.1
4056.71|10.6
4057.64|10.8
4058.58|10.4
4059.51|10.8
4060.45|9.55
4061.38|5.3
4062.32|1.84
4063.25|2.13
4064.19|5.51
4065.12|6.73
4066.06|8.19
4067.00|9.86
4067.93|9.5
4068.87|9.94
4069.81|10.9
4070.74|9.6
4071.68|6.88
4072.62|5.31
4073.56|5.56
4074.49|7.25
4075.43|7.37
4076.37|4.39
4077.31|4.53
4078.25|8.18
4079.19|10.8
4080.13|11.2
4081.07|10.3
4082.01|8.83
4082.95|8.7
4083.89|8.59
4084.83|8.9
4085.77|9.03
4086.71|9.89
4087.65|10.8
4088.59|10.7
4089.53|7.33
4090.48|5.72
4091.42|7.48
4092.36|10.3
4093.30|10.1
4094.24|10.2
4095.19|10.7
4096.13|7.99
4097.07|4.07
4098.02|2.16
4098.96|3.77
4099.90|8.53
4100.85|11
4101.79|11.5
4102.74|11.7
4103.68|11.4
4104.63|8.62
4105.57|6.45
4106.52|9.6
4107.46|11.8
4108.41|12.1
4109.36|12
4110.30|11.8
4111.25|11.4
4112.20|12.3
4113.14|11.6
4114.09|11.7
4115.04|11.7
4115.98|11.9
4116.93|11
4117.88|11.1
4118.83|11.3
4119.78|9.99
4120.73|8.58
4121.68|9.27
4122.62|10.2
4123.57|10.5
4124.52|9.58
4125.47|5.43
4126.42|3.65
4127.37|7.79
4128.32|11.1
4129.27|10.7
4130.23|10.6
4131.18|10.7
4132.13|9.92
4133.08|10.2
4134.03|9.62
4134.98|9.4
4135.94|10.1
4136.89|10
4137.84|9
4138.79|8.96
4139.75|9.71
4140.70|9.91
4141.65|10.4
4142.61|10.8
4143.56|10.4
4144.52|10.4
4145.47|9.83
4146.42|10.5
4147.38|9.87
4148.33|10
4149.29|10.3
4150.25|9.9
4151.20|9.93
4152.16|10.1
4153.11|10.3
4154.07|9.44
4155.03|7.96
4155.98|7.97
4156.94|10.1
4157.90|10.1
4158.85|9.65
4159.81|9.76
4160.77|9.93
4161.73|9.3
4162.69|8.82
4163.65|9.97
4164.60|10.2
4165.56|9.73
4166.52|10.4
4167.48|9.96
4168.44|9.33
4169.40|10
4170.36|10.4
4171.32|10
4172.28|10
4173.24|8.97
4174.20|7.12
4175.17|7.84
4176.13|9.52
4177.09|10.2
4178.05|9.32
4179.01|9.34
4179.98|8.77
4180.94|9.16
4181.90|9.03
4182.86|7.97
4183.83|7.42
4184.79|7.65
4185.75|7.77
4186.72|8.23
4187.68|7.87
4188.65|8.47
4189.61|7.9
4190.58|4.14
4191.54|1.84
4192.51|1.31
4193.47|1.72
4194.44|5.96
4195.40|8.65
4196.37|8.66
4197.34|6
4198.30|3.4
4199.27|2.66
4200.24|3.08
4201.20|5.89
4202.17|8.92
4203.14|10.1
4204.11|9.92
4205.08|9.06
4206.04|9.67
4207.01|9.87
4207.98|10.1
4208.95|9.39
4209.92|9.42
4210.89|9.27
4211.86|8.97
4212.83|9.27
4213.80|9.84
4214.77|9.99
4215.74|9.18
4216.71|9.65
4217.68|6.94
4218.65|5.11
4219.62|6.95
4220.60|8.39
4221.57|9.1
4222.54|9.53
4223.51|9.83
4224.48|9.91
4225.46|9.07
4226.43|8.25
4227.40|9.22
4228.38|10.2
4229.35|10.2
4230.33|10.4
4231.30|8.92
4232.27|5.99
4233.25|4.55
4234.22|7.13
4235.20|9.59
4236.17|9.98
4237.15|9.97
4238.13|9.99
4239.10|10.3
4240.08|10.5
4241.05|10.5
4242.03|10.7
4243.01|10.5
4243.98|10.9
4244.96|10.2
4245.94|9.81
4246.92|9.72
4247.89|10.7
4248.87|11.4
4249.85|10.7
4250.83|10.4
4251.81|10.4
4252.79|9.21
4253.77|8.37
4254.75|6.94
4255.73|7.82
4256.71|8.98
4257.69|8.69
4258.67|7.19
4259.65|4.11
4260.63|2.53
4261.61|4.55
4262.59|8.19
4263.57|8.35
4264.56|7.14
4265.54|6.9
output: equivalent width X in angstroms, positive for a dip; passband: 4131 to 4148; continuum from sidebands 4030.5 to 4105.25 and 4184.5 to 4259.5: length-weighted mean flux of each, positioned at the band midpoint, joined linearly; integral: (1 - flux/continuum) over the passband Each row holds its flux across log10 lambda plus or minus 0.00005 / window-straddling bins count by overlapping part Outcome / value -3.5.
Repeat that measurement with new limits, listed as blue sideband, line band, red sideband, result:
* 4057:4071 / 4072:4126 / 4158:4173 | -3.0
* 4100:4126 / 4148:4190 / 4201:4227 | 2.0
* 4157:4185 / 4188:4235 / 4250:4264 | 4.0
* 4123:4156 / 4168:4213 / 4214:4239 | 6.2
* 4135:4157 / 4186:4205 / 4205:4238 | 6.4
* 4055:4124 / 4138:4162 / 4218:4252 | -1.7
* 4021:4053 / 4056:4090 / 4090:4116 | 2.4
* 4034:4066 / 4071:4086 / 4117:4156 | 0.7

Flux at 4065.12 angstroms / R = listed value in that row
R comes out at 6.73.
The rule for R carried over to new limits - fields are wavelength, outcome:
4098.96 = 3.77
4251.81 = 10.4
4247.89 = 10.7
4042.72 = 9.53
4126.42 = 3.65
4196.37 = 8.66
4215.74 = 9.18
